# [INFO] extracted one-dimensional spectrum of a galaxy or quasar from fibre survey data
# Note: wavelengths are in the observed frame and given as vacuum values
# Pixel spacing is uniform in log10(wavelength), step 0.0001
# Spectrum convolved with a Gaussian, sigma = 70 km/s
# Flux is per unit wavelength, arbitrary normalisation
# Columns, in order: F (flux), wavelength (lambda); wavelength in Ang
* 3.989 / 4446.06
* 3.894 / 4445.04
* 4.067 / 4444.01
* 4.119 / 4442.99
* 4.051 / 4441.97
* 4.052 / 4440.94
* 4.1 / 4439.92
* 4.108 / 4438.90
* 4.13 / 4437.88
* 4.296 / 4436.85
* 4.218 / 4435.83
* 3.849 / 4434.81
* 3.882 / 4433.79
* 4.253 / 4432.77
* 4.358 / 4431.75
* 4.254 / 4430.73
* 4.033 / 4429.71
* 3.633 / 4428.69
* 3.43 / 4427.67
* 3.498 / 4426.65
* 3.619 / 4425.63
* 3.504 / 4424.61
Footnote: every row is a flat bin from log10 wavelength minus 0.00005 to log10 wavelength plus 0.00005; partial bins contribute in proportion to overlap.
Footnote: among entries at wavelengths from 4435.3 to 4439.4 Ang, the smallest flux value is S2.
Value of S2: 4.108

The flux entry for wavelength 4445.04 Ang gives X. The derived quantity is 3.894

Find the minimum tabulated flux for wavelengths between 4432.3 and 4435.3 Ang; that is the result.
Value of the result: 3.849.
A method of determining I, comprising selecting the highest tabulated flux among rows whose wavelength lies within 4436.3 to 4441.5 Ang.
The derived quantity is 4.296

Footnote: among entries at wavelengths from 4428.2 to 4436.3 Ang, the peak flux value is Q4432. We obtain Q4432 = 4.358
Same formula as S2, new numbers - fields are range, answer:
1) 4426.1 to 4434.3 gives 3.43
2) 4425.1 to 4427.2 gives 3.498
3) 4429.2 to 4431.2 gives 4.033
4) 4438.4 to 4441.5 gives 4.052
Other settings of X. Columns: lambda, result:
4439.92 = 4.1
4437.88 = 4.13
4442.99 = 4.119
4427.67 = 3.43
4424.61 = 3.504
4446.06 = 3.989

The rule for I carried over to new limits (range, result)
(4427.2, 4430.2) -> 4.033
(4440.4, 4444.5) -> 4.119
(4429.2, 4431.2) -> 4.254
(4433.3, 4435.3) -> 3.882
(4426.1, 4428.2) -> 3.498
